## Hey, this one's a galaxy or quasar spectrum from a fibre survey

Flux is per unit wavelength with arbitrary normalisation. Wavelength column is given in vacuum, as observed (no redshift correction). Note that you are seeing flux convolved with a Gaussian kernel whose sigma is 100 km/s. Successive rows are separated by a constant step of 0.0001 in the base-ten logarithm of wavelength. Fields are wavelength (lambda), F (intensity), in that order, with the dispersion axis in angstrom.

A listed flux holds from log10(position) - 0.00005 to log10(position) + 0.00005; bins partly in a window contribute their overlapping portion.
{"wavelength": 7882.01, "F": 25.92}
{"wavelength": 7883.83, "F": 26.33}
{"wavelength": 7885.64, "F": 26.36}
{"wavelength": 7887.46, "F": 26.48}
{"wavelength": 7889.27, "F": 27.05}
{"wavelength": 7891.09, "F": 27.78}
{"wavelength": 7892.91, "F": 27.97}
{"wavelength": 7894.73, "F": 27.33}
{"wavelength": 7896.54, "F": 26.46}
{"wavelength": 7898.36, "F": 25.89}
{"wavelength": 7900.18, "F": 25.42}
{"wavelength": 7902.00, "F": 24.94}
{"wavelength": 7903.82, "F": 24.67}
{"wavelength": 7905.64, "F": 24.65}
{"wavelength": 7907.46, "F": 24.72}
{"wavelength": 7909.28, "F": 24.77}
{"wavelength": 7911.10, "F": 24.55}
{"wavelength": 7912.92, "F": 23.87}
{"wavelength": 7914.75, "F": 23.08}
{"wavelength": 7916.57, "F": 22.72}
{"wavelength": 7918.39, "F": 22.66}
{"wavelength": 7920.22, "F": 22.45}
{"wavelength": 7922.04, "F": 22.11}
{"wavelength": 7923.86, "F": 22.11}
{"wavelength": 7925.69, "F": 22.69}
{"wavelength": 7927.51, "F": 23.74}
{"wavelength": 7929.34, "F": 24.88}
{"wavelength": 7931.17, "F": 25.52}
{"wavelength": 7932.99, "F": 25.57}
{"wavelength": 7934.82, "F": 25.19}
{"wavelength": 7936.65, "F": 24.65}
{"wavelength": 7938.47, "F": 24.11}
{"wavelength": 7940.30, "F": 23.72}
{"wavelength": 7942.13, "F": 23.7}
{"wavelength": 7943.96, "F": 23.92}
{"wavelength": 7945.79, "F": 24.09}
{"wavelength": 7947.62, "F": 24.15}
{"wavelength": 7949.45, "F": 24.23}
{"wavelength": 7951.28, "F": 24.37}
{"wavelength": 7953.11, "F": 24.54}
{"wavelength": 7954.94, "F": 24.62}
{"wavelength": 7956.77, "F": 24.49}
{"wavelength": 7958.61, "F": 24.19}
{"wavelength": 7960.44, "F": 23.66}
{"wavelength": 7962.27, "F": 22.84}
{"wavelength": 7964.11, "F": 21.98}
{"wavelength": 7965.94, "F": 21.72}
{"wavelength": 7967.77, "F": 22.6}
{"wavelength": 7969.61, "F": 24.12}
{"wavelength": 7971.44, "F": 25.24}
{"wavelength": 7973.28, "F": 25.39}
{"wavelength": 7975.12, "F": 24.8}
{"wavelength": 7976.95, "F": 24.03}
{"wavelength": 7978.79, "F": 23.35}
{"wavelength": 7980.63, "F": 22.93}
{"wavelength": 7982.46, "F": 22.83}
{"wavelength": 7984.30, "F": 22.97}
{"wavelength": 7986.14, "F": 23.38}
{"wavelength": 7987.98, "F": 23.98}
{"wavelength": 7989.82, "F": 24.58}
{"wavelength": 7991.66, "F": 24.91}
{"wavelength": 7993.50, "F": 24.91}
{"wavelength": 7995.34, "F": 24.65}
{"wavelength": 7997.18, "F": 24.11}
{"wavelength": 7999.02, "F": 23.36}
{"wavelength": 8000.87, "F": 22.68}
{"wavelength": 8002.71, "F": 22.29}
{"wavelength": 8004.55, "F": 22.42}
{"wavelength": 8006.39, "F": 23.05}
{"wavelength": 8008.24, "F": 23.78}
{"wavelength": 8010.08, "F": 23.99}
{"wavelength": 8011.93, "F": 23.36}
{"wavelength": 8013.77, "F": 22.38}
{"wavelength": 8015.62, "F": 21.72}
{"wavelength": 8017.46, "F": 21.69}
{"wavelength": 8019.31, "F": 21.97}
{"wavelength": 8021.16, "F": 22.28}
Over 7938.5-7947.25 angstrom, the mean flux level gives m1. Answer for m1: 23.9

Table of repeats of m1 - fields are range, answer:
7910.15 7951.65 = 23.8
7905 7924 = 23.5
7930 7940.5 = 24.9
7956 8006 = 23.6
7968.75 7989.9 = 23.9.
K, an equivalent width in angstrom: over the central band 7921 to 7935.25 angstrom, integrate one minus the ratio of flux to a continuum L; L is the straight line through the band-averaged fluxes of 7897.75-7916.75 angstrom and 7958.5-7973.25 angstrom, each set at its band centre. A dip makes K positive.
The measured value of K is 0.1 angstrom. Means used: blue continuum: 24.5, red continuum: 23.4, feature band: 23.9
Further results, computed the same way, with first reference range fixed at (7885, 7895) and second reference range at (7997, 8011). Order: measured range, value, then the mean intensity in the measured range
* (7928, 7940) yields 0.35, 24.9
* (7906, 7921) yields 1.53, 23.6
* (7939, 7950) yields 0.56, 24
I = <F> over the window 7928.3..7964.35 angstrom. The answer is 24.3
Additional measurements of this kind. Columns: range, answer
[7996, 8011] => 23.2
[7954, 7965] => 23.6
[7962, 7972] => 23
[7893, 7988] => 24.1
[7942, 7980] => 23.9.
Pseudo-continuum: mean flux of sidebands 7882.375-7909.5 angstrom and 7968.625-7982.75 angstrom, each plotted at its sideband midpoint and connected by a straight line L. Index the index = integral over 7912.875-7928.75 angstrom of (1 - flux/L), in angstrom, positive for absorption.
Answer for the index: 1.7 angstrom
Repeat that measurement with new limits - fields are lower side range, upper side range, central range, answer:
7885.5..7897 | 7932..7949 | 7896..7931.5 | 2.5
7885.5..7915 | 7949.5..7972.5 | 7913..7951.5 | 1.3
